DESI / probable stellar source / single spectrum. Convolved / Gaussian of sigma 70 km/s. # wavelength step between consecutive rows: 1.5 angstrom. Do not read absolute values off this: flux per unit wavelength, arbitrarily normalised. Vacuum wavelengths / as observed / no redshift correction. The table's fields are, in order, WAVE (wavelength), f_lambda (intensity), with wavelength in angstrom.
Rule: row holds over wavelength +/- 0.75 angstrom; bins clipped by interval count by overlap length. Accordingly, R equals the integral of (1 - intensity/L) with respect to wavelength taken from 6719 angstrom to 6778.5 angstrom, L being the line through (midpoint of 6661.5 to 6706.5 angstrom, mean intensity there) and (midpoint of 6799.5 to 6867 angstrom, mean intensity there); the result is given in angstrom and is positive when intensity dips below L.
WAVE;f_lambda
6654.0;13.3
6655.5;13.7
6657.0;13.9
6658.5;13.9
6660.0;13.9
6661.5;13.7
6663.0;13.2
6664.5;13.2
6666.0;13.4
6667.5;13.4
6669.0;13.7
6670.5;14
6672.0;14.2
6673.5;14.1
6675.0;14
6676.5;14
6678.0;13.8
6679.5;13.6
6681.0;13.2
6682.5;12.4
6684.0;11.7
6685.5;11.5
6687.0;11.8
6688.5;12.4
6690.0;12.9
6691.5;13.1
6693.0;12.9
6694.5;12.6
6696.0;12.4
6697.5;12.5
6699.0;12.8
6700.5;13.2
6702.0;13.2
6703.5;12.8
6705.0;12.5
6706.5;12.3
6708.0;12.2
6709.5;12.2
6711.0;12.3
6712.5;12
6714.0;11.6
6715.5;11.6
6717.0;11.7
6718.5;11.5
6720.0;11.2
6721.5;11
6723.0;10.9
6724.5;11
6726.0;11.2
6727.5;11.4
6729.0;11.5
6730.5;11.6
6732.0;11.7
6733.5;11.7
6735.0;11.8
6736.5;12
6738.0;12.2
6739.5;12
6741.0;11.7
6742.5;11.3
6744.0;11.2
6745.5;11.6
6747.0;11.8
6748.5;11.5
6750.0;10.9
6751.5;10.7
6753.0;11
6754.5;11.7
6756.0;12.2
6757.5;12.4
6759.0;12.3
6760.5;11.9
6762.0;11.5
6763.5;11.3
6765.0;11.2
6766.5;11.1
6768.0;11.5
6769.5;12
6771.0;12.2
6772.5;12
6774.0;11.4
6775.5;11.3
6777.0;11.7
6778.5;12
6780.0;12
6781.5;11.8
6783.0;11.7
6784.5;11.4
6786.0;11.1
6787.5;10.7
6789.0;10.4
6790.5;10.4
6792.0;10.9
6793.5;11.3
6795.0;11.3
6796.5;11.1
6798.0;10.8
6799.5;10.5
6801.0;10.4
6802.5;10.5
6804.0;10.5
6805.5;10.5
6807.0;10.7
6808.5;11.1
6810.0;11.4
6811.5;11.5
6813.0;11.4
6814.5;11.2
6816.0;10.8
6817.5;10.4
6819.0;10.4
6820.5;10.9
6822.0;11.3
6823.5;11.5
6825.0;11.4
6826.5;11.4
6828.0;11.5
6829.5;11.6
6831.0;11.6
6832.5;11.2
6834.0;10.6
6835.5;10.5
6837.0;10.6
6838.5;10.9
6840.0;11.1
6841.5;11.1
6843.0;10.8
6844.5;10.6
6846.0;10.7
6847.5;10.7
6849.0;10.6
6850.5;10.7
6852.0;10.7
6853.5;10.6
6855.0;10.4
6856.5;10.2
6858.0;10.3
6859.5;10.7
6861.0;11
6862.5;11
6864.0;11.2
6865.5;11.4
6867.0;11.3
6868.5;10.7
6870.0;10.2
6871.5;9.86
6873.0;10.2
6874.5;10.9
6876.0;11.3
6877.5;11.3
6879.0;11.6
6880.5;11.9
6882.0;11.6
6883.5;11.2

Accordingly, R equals 2.7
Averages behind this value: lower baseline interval 13.1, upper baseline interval 10.9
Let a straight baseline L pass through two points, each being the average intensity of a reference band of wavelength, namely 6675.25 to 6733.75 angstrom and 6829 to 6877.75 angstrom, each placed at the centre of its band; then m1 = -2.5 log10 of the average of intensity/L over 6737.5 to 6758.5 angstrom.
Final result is 0.02 mag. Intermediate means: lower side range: 12.2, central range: 11.6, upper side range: 10.8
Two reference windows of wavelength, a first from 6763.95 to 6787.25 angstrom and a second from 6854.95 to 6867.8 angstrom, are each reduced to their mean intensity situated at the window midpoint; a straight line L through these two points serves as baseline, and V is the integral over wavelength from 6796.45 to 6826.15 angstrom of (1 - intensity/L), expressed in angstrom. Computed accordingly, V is 1.0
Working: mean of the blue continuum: 11.6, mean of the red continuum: 10.9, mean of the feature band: 10.9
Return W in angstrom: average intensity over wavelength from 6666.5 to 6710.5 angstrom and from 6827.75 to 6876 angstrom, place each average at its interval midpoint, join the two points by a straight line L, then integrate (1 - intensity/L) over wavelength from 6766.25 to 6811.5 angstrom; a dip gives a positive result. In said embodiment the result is 1.7 angstrom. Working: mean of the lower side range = 12.9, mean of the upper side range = 10.8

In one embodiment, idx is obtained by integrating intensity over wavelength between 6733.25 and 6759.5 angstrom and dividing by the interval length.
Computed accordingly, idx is 11.7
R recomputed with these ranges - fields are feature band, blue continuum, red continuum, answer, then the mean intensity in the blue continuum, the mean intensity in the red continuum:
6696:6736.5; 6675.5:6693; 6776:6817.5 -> 1.3 angstrom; 12.8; 11.1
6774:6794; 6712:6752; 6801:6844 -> -0.1 angstrom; 11.5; 11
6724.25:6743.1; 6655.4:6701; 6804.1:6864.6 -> 1.1 angstrom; 13.2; 10.9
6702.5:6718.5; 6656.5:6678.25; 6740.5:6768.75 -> 0.7 angstrom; 13.8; 11.5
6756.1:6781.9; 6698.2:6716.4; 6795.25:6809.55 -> -1.0 angstrom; 12.4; 10.7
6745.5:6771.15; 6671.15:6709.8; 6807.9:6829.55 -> 0.8 angstrom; 12.9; 11.2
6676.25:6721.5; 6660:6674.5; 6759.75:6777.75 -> 2.1 angstrom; 13.7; 11.6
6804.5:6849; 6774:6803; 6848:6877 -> -0.4 angstrom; 11.1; 10.7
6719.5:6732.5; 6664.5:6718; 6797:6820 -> 1.0 angstrom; 12.8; 10.8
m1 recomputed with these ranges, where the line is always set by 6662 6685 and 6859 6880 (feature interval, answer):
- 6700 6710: 0.03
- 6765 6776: 0.05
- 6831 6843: 0.04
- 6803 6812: 0.08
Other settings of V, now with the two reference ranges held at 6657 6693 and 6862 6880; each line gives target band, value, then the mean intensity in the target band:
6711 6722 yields 1.0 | 11.6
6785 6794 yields 0.8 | 10.8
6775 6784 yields 0.2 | 11.8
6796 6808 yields 1.2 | 10.6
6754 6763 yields 0.2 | 12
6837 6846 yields 0.3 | 10.9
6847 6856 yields 0.4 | 10.6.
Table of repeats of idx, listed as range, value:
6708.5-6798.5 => 11.5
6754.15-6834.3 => 11.3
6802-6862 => 10.9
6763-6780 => 11.6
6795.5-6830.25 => 11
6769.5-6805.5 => 11.2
